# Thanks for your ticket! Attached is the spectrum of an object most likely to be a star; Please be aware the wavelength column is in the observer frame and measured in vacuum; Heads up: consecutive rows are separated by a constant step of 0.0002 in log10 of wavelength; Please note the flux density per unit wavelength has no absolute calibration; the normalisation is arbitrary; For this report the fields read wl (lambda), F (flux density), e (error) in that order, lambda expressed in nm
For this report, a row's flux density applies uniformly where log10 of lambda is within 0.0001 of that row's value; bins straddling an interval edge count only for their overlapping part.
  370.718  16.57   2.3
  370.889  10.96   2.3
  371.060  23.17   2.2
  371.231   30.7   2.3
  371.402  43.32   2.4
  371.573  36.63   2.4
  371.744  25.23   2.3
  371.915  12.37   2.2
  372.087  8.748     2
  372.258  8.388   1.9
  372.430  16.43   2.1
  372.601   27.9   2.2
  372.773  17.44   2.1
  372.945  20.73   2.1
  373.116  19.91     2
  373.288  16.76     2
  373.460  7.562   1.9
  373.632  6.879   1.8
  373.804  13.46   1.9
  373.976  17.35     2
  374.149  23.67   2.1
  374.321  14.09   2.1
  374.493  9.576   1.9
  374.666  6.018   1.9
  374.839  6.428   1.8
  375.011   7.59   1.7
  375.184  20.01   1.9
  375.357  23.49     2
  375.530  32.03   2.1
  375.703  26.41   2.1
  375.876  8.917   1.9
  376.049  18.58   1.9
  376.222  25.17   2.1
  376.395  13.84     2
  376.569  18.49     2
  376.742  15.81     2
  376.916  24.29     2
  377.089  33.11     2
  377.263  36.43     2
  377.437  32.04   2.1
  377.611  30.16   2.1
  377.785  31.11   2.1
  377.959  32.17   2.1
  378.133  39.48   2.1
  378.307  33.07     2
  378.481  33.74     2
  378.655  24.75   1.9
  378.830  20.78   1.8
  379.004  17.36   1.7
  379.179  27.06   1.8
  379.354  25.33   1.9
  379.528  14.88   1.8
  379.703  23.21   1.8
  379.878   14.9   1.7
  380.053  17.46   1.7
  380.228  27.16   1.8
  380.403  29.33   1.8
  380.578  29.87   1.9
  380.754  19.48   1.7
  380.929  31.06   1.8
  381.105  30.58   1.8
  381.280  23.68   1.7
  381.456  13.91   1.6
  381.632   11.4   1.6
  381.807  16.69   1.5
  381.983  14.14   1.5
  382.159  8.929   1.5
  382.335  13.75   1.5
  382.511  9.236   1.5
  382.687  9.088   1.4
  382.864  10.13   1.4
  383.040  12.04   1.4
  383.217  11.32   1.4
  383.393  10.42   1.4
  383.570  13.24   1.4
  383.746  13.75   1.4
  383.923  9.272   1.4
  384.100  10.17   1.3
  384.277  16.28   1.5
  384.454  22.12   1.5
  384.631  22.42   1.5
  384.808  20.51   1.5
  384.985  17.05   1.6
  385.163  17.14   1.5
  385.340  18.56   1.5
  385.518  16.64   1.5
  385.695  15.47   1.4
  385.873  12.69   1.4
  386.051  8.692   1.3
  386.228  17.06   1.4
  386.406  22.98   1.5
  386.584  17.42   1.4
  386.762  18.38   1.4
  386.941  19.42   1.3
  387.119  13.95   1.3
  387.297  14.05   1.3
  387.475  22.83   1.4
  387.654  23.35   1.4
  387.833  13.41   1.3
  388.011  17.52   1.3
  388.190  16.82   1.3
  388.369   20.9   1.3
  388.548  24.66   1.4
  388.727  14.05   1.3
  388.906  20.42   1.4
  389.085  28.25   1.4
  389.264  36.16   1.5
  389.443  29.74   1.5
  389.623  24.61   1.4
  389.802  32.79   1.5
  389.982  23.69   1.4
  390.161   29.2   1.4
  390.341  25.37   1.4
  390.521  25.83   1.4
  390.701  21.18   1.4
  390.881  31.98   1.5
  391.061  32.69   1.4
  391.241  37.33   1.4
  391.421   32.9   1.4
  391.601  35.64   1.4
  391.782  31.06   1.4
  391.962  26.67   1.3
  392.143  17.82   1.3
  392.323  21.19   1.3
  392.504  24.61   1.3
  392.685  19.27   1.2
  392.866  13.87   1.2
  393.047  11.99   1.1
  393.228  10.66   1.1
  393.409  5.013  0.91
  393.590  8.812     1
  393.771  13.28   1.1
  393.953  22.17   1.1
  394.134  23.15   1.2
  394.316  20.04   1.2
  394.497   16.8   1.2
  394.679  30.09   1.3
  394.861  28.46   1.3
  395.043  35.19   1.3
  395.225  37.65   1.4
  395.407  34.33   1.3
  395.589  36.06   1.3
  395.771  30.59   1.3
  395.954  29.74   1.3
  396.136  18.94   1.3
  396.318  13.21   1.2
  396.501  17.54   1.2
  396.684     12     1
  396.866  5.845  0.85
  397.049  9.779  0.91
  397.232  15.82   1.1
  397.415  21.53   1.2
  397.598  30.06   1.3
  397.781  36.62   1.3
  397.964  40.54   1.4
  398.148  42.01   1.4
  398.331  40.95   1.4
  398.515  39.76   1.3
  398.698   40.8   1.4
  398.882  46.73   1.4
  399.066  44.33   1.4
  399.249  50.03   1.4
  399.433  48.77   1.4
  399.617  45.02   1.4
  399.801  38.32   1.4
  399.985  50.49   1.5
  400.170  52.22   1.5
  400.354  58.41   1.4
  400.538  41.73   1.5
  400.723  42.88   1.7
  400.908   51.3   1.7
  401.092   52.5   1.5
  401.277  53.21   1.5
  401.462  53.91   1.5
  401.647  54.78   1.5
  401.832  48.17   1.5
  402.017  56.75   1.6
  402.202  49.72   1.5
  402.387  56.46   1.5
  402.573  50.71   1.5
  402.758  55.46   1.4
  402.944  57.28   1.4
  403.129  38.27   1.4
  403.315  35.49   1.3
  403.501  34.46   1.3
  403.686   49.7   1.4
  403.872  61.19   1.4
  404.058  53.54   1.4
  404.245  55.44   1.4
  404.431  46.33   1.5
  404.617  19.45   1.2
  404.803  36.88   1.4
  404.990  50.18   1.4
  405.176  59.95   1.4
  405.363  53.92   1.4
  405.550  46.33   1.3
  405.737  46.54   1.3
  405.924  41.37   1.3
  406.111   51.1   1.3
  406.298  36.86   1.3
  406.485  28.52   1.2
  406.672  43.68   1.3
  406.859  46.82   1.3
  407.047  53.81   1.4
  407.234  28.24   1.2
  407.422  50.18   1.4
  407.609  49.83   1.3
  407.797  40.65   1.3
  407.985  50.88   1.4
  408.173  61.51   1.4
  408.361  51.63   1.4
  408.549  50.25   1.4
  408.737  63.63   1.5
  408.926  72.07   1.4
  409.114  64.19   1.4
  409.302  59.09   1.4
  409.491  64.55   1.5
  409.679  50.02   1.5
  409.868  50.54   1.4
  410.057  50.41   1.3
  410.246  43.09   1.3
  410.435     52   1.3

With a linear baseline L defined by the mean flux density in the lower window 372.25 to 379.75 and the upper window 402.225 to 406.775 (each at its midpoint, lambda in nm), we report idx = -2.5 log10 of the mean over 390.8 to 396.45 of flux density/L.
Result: 0.45 mag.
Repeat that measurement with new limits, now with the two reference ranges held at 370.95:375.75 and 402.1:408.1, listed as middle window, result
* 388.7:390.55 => 0.22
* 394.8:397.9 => 0.49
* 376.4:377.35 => -0.14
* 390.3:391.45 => 0.15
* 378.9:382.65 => 0.24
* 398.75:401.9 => -0.16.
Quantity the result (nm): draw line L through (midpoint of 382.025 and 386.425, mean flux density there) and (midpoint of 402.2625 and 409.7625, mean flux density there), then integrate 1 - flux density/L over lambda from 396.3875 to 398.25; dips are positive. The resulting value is 0.65 nm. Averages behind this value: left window 14.2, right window 49.2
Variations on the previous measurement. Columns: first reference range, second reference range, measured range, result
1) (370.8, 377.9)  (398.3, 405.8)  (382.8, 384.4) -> 0.94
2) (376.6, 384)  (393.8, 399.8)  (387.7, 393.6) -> 0.74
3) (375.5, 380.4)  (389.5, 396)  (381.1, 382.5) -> 0.54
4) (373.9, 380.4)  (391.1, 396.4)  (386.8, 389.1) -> 0.44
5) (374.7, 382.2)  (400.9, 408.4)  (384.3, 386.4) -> 0.86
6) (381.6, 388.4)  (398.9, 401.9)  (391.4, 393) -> 0.35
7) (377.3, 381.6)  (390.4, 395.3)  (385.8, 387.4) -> 0.55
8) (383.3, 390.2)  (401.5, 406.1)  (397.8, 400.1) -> -0.22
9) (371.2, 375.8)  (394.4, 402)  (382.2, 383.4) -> 0.69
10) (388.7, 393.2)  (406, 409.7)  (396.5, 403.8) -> -0.40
